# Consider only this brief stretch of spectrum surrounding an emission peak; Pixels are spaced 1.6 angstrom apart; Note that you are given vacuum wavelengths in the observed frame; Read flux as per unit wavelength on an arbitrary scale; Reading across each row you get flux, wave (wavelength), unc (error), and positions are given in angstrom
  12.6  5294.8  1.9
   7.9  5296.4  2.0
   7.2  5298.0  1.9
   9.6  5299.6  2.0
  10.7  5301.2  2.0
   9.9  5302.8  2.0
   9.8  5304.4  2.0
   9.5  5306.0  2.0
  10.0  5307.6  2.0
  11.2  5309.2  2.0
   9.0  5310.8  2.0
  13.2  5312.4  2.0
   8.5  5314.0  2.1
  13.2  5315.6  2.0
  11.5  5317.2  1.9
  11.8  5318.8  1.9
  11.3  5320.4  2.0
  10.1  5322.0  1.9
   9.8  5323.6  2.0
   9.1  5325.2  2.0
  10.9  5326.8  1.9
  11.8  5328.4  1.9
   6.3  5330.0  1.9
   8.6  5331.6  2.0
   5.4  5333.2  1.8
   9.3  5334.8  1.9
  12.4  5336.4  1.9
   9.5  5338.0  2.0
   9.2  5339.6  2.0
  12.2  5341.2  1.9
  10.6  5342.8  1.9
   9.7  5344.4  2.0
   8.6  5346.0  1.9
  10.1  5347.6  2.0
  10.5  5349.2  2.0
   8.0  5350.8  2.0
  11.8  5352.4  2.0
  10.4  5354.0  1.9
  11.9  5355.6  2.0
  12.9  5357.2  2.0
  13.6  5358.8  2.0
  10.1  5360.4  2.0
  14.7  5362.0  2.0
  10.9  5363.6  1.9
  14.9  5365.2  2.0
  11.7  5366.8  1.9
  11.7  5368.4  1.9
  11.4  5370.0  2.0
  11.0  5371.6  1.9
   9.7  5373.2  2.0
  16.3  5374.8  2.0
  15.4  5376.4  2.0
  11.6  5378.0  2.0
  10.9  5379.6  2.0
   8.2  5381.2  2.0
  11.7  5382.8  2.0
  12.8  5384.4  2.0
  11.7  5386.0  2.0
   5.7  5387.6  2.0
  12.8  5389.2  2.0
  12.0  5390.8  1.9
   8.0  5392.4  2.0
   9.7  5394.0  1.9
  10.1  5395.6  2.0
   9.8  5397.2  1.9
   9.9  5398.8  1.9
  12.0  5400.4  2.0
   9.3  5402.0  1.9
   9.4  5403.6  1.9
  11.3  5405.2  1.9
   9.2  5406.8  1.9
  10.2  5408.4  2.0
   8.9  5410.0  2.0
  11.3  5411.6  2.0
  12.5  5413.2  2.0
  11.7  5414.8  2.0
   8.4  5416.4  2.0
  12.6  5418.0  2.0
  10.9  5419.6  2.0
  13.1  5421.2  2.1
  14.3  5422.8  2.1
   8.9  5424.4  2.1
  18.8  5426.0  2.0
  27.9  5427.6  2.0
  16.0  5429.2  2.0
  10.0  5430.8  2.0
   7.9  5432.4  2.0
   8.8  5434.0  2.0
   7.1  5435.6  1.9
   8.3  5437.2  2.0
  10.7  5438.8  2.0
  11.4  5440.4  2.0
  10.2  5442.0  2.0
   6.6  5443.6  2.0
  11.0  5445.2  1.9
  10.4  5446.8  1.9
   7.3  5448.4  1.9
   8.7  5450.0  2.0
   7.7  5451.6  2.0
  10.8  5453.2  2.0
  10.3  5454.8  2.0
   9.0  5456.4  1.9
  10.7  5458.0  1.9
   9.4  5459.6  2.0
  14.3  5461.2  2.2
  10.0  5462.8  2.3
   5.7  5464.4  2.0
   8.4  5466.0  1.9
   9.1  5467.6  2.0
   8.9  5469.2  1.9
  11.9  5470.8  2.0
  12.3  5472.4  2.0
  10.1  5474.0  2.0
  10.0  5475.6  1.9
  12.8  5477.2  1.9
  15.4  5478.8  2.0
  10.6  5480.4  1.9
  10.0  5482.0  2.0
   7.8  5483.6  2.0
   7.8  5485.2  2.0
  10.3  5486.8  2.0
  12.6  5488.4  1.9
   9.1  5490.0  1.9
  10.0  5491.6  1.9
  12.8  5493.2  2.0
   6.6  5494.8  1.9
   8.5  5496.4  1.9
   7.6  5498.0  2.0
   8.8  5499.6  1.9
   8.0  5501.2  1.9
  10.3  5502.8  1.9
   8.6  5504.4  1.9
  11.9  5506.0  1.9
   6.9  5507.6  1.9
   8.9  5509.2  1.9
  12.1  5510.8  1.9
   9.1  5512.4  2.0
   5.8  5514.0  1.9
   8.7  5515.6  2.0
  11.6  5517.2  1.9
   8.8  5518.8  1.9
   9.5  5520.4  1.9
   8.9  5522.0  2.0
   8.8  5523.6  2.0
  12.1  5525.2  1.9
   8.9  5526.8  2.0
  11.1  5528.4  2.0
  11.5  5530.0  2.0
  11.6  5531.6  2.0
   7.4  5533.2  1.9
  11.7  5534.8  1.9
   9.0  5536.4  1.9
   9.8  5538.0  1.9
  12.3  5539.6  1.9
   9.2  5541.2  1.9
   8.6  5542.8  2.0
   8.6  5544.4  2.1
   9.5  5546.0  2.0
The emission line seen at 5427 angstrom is [O III] 5007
